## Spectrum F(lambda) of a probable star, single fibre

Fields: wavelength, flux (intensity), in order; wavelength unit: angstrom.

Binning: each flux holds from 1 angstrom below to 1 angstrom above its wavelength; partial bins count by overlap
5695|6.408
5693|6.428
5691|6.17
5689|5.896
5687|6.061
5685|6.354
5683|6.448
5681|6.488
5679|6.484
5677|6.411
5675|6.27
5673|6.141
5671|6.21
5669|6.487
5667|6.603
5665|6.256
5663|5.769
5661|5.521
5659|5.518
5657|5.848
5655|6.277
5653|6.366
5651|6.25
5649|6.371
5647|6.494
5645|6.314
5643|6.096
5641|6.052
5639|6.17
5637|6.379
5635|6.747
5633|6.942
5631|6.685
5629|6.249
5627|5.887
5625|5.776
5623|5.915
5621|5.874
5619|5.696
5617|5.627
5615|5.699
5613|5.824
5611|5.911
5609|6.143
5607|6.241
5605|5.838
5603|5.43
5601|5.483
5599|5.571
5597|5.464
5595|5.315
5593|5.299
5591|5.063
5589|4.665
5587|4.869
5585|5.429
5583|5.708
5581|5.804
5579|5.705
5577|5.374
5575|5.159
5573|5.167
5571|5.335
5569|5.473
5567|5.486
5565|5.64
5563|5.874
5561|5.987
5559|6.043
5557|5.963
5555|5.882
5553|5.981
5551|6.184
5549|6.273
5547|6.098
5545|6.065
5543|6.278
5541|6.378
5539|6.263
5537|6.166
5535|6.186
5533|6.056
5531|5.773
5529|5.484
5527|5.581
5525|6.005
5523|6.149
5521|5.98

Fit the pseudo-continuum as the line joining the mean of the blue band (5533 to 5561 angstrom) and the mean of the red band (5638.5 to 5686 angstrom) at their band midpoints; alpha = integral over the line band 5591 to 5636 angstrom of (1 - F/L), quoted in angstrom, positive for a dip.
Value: 2.23 angstrom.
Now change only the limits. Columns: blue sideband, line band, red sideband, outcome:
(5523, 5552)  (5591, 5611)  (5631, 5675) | 1.7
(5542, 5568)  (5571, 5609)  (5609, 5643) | 3.8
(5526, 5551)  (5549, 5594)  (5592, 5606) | 1.4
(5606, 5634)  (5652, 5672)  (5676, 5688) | 0.6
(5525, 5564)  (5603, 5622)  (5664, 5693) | 1.0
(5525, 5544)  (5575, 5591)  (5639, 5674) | 1.9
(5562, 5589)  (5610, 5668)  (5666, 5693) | -1.3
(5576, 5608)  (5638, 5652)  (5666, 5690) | -0.6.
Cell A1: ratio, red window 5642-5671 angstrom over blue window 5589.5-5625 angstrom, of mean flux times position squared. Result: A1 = 1.11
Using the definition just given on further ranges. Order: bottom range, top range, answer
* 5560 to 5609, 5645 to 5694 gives 1.17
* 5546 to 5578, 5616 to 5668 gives 1.10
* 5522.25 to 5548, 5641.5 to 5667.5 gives 1.06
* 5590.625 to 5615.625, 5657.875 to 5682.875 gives 1.12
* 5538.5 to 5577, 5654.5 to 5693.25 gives 1.10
